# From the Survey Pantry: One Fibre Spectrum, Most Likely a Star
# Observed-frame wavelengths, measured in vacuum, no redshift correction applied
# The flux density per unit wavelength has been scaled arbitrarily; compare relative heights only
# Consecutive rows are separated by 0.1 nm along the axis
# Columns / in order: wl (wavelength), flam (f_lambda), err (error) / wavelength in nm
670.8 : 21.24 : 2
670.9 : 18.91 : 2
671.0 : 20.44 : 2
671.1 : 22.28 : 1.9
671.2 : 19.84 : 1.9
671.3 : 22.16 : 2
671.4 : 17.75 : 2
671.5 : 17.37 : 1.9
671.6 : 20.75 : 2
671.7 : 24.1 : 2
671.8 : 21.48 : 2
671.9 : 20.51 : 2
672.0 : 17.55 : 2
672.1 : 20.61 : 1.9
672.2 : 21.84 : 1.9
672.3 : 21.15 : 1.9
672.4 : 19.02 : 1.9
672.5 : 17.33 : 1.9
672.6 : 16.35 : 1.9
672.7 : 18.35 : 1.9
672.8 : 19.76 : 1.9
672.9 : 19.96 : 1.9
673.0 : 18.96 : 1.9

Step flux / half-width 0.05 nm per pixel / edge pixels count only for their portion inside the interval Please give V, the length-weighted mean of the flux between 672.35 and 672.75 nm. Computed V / 17.8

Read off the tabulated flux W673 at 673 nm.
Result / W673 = 18.96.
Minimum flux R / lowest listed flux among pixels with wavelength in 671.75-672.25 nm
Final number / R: 17.55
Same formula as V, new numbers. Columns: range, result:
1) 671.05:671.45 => 20.5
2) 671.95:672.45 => 20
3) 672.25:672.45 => 20.1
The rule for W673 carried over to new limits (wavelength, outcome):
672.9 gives 19.96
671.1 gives 22.28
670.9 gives 18.91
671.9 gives 20.51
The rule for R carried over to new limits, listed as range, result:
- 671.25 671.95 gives 17.37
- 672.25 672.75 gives 16.35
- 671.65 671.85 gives 21.48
